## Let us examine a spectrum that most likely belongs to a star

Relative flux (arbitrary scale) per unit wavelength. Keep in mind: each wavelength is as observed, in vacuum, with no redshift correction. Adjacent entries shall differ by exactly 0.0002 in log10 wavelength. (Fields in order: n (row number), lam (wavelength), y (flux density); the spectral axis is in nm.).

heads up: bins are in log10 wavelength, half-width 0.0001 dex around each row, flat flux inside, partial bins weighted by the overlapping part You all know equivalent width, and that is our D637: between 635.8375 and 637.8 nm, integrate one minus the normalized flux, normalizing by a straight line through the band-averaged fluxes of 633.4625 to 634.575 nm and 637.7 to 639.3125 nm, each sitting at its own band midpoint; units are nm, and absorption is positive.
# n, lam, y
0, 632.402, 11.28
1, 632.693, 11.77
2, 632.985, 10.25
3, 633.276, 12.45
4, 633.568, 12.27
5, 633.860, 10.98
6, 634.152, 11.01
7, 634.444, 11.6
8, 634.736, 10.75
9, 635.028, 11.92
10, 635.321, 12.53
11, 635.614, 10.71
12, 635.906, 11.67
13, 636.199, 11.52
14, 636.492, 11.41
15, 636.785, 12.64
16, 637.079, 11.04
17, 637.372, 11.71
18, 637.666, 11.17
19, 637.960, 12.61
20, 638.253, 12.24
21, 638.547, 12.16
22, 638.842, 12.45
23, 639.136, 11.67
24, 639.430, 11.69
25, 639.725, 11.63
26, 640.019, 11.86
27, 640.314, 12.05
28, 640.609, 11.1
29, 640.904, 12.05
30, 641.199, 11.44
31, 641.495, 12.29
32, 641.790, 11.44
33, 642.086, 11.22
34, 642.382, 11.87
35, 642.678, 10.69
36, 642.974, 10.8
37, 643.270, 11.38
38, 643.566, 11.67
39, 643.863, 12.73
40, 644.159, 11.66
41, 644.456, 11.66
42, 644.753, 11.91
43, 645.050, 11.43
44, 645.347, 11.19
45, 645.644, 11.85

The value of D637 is 0.05 nm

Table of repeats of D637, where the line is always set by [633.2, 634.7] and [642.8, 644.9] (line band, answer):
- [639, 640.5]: -0.02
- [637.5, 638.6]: -0.04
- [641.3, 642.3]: 0.00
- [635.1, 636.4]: 0.00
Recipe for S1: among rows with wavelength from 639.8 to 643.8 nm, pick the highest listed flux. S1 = 12.29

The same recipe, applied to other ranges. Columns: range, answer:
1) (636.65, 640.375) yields 12.64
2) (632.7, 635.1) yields 12.45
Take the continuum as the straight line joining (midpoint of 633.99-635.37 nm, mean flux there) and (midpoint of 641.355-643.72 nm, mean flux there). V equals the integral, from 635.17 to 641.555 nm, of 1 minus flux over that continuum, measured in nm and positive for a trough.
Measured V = -0.19 nm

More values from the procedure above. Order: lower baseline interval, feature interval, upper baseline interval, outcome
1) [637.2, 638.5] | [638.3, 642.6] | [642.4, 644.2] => -0.014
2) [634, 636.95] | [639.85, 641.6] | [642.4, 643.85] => -0.056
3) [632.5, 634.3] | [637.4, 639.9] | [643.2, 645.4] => -0.076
